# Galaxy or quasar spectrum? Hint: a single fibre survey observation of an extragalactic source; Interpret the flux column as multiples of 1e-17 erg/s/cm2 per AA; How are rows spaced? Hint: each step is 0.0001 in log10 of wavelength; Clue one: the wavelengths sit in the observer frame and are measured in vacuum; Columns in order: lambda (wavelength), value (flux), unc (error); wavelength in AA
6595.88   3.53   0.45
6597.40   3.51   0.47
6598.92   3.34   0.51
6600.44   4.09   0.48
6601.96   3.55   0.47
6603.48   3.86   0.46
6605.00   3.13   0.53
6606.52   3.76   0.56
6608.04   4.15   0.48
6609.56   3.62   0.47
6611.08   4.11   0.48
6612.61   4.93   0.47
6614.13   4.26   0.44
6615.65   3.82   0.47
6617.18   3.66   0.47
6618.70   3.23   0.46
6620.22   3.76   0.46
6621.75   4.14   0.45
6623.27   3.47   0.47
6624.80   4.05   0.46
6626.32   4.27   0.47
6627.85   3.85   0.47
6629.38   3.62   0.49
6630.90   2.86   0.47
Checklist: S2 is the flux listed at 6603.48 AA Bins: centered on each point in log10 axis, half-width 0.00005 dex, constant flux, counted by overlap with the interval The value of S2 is 3.86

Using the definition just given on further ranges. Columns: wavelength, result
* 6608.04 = 4.15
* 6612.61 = 4.93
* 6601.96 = 3.55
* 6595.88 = 3.53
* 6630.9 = 2.86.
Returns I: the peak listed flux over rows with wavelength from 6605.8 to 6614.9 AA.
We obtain 4.93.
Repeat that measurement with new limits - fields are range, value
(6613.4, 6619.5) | 4.26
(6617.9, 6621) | 3.76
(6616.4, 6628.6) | 4.27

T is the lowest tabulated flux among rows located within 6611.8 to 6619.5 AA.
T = 3.23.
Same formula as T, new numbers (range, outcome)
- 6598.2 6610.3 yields 3.13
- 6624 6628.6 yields 3.85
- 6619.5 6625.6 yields 3.47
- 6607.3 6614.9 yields 3.62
